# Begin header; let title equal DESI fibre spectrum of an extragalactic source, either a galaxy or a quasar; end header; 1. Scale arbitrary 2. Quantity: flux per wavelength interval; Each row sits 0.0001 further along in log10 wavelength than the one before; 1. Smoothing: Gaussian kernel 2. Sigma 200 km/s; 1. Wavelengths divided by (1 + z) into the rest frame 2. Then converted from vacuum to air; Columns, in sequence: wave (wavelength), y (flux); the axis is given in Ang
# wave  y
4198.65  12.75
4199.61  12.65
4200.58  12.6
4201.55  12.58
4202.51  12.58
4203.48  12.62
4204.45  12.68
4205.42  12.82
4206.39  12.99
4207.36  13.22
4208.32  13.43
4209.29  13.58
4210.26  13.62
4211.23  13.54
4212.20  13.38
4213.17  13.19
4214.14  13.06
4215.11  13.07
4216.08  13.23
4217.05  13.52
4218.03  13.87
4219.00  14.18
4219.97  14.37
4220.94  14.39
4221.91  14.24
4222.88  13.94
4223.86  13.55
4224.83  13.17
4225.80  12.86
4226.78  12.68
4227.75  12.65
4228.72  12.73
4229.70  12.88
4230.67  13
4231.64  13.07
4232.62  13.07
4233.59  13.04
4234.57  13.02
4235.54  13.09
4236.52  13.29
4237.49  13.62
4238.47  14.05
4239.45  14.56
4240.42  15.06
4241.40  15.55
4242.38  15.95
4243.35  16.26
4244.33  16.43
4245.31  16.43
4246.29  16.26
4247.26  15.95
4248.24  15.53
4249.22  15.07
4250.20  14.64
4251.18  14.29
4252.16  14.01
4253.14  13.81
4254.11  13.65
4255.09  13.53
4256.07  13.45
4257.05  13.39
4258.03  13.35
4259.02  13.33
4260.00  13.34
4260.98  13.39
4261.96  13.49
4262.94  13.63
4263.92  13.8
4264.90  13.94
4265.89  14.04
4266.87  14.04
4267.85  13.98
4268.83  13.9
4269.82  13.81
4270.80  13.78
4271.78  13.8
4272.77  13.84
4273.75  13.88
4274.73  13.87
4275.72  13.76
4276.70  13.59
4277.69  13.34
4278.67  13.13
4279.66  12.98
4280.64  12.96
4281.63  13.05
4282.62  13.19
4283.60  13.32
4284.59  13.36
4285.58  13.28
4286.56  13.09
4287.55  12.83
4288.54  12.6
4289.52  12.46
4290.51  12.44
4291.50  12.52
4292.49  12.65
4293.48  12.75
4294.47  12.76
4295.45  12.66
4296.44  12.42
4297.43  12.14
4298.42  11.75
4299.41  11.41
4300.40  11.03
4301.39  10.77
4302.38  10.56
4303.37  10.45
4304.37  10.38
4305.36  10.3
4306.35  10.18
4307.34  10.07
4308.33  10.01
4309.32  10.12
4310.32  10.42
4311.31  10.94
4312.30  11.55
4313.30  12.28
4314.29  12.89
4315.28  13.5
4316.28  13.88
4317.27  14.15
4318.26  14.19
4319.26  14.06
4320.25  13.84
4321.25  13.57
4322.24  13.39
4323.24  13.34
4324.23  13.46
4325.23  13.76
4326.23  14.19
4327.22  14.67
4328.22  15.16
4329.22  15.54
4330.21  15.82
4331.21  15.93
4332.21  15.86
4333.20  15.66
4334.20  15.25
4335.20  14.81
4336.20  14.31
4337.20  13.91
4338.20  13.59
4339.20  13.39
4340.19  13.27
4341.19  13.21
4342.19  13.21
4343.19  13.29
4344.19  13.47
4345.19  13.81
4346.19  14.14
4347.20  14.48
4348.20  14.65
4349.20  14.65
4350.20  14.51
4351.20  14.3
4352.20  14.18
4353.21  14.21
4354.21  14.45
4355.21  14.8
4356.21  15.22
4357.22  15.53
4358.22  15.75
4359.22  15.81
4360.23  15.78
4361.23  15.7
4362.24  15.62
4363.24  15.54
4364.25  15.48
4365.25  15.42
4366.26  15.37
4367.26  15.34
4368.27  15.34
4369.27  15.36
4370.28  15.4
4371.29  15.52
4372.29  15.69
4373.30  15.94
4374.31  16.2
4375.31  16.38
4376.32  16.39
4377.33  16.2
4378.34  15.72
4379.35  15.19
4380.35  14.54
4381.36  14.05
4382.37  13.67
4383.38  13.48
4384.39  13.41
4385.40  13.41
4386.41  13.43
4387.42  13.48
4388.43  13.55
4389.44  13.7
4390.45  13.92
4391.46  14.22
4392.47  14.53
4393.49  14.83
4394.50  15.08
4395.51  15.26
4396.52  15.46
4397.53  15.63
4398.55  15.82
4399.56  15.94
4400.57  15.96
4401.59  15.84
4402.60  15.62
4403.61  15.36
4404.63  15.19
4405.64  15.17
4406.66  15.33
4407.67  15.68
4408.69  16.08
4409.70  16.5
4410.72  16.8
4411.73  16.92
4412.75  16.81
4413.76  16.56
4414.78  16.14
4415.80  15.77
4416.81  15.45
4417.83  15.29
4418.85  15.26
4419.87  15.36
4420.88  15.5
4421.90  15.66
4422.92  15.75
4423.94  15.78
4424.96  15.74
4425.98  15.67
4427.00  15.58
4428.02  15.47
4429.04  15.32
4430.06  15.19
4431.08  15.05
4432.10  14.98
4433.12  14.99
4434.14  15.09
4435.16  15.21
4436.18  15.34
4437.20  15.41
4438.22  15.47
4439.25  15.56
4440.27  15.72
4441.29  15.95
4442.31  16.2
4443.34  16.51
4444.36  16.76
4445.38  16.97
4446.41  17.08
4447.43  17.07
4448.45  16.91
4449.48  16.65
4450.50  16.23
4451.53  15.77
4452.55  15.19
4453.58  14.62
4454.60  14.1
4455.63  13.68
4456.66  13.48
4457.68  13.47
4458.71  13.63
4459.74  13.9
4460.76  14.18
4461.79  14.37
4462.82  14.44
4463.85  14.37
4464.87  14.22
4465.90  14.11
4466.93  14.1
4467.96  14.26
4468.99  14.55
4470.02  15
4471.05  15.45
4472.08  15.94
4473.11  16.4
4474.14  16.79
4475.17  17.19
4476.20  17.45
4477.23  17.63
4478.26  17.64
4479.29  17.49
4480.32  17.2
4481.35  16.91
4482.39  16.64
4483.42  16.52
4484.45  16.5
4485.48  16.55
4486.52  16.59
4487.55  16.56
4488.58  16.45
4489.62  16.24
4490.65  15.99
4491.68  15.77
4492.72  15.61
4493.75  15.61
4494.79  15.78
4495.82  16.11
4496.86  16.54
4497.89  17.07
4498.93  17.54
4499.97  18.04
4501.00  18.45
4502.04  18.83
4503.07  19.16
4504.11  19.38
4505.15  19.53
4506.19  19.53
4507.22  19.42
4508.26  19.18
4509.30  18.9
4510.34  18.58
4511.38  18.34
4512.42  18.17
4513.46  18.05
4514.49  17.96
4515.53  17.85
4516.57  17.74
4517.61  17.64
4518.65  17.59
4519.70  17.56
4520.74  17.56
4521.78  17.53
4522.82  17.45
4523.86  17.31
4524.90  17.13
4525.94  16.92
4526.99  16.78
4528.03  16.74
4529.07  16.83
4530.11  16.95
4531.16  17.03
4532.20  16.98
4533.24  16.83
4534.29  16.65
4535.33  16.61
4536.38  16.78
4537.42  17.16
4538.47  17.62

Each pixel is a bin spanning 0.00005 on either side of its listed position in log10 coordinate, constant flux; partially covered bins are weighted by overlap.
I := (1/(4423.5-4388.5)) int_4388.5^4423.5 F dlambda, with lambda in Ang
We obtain 15.5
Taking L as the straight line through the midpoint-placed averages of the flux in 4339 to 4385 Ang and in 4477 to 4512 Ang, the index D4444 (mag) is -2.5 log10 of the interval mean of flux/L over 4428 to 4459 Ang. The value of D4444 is 0.07 mag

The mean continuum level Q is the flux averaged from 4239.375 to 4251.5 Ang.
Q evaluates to 15.6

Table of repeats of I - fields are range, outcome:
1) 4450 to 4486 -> 15.4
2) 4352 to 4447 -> 15.4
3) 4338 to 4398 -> 14.7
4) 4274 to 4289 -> 13.2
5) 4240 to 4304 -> 13.5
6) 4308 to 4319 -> 12.2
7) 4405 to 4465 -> 15.5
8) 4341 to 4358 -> 14.3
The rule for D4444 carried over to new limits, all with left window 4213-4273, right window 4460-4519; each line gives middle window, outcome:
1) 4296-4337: 0.15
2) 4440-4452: -0.01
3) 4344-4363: 0.03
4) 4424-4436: 0.06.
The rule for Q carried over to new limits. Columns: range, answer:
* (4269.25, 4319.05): 12.4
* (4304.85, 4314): 10.7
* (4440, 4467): 15.2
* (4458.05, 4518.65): 16.7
